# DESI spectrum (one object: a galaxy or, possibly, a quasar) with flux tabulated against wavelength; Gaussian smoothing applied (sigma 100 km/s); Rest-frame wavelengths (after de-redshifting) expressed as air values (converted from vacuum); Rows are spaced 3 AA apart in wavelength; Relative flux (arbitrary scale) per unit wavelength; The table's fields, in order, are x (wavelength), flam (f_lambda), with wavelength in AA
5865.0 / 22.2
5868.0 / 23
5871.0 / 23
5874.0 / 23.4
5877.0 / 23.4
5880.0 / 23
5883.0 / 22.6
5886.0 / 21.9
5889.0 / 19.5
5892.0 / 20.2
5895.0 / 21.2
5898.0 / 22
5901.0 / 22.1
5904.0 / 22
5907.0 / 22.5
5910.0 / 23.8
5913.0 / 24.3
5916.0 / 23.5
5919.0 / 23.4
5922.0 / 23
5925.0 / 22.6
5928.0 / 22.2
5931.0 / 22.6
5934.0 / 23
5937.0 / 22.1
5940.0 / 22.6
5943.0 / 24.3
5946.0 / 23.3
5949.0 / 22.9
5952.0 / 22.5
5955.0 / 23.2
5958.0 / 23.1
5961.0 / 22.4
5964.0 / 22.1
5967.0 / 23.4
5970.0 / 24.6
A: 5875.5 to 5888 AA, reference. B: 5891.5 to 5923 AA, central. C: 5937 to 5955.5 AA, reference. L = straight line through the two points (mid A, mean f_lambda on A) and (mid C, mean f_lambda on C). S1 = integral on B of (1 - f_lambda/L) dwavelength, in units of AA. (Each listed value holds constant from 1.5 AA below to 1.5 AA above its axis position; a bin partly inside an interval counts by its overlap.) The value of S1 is 0.2 AA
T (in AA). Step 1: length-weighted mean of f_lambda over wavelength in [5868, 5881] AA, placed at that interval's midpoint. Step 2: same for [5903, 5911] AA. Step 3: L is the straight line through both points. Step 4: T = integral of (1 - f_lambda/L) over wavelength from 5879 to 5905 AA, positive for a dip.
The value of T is 1.56 AA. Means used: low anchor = 23.2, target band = 21.6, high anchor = 22.8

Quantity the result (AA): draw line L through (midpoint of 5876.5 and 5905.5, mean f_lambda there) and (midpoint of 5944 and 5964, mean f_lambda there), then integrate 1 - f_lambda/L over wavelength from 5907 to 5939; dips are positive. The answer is -1.02 AA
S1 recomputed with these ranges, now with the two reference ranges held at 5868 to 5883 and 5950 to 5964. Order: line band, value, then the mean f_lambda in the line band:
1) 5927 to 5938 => 0.2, 22.5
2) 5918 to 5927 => 0.0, 22.9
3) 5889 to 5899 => 0.9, 20.8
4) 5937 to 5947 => -0.2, 23.2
